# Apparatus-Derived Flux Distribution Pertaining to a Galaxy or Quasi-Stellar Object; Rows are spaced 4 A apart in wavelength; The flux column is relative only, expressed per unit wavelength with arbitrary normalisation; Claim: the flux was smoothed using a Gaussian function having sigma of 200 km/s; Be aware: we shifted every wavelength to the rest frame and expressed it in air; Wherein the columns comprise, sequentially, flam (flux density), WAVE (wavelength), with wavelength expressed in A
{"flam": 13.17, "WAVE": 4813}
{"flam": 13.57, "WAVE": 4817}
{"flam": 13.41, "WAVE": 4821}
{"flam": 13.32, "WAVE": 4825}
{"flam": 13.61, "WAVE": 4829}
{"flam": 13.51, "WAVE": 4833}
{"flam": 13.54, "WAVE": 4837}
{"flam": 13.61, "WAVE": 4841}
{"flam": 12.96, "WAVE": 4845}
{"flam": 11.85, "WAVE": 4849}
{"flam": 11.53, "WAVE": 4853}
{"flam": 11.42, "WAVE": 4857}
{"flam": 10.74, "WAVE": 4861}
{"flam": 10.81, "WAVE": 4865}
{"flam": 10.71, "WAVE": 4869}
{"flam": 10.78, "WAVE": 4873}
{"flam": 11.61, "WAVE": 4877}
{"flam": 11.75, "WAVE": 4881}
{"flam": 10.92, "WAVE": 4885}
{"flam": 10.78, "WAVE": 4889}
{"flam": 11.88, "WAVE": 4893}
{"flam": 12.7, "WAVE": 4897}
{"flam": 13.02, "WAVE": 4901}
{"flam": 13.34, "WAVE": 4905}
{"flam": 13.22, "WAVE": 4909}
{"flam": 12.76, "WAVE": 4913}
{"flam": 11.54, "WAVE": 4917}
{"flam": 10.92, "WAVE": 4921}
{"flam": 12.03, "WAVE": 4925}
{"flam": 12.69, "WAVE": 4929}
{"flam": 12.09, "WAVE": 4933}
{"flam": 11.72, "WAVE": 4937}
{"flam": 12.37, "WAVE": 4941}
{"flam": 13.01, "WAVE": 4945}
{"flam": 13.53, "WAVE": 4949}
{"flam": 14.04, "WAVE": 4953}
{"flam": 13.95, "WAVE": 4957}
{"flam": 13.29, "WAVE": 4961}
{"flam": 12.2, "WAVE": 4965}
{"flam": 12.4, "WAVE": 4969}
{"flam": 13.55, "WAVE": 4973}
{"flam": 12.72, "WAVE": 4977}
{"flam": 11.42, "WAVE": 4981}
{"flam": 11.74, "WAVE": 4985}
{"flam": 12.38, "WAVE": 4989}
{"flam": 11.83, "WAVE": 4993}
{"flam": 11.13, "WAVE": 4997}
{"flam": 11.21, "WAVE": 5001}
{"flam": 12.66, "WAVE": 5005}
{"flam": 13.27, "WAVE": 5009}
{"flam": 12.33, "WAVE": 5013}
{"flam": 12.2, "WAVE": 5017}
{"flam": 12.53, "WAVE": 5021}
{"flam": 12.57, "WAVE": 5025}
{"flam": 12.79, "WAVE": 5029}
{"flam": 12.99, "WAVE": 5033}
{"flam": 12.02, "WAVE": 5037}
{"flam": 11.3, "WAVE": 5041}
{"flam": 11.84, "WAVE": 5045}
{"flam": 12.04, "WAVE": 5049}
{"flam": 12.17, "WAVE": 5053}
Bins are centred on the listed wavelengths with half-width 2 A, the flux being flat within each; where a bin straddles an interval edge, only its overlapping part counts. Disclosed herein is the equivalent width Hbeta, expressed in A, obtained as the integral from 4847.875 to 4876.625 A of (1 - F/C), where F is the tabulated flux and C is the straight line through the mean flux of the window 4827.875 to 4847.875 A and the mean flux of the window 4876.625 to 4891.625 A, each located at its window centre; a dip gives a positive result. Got 2.6 A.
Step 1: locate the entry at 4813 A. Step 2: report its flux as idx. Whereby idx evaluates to 13.17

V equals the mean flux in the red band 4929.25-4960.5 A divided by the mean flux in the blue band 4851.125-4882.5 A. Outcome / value 1.16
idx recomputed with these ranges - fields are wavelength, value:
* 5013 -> 12.33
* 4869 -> 10.71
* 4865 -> 10.81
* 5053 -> 12.17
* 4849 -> 11.85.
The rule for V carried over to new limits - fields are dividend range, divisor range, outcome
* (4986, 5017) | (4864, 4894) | 1.09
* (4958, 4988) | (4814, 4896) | 1.03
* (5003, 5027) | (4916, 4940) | 1.06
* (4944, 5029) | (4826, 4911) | 1.04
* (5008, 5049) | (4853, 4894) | 1.11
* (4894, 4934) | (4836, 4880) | 1.06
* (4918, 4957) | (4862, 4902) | 1.10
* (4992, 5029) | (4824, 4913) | 1.01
